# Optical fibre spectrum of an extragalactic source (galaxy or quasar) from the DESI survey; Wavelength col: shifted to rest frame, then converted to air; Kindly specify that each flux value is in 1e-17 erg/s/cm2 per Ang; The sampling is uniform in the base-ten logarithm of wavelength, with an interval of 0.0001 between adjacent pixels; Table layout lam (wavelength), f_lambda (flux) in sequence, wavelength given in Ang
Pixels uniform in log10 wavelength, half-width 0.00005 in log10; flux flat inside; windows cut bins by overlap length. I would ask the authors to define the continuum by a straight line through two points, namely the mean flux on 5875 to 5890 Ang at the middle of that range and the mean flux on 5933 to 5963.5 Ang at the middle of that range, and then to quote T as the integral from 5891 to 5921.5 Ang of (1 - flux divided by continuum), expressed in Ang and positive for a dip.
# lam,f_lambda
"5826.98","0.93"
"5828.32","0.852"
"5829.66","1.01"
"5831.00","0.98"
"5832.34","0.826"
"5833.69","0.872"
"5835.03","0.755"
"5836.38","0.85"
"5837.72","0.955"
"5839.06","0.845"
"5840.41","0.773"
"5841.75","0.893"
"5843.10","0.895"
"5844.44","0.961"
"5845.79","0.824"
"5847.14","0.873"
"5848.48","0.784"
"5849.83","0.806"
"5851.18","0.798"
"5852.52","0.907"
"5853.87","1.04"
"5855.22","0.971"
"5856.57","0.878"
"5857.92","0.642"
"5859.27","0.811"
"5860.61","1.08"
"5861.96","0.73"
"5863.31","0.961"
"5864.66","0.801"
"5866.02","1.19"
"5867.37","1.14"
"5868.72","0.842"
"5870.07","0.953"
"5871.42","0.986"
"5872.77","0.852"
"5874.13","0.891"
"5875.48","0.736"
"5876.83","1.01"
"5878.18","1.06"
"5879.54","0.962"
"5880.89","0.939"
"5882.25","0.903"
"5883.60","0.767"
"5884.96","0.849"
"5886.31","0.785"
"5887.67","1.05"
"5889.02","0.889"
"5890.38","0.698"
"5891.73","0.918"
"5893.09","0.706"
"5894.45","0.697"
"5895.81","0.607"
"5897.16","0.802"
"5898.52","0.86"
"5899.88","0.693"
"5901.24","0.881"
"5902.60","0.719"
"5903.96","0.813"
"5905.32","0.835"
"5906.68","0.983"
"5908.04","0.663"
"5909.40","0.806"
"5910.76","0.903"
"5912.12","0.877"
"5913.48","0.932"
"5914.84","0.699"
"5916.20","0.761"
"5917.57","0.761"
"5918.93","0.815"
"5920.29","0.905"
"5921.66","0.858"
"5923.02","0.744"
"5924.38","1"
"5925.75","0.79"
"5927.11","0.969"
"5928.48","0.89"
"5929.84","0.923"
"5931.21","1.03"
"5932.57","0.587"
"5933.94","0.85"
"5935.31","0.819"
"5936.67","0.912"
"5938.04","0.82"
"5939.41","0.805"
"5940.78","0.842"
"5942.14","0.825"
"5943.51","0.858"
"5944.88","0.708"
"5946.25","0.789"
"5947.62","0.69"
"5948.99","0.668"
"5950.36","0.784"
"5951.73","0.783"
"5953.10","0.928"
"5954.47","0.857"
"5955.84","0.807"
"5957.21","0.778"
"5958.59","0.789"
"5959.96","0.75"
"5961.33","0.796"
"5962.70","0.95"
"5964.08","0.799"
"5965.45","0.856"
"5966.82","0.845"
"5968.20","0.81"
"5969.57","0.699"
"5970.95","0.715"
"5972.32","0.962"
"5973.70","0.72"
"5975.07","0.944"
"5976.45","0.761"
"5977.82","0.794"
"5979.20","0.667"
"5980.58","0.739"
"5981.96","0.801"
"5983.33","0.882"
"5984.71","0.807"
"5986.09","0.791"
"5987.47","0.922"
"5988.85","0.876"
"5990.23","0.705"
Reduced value 2.3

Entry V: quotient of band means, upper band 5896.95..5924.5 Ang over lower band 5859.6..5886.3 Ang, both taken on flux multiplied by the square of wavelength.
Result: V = 0.90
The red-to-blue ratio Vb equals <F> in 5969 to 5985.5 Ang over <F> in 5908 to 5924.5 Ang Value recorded 0.96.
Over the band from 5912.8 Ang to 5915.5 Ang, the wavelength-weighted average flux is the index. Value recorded 0.817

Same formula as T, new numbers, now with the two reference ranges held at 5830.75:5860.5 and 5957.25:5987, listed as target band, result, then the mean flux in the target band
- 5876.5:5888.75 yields -1.1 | 0.921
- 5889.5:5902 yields 1.1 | 0.764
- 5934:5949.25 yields 0.3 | 0.8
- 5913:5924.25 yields 0.2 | 0.817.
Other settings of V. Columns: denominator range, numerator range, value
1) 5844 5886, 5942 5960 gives 0.90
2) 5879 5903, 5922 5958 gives 1.03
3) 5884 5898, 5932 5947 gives 1.02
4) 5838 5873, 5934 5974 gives 0.93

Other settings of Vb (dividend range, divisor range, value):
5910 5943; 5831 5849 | 0.98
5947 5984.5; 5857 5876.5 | 0.89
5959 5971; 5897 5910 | 1.00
